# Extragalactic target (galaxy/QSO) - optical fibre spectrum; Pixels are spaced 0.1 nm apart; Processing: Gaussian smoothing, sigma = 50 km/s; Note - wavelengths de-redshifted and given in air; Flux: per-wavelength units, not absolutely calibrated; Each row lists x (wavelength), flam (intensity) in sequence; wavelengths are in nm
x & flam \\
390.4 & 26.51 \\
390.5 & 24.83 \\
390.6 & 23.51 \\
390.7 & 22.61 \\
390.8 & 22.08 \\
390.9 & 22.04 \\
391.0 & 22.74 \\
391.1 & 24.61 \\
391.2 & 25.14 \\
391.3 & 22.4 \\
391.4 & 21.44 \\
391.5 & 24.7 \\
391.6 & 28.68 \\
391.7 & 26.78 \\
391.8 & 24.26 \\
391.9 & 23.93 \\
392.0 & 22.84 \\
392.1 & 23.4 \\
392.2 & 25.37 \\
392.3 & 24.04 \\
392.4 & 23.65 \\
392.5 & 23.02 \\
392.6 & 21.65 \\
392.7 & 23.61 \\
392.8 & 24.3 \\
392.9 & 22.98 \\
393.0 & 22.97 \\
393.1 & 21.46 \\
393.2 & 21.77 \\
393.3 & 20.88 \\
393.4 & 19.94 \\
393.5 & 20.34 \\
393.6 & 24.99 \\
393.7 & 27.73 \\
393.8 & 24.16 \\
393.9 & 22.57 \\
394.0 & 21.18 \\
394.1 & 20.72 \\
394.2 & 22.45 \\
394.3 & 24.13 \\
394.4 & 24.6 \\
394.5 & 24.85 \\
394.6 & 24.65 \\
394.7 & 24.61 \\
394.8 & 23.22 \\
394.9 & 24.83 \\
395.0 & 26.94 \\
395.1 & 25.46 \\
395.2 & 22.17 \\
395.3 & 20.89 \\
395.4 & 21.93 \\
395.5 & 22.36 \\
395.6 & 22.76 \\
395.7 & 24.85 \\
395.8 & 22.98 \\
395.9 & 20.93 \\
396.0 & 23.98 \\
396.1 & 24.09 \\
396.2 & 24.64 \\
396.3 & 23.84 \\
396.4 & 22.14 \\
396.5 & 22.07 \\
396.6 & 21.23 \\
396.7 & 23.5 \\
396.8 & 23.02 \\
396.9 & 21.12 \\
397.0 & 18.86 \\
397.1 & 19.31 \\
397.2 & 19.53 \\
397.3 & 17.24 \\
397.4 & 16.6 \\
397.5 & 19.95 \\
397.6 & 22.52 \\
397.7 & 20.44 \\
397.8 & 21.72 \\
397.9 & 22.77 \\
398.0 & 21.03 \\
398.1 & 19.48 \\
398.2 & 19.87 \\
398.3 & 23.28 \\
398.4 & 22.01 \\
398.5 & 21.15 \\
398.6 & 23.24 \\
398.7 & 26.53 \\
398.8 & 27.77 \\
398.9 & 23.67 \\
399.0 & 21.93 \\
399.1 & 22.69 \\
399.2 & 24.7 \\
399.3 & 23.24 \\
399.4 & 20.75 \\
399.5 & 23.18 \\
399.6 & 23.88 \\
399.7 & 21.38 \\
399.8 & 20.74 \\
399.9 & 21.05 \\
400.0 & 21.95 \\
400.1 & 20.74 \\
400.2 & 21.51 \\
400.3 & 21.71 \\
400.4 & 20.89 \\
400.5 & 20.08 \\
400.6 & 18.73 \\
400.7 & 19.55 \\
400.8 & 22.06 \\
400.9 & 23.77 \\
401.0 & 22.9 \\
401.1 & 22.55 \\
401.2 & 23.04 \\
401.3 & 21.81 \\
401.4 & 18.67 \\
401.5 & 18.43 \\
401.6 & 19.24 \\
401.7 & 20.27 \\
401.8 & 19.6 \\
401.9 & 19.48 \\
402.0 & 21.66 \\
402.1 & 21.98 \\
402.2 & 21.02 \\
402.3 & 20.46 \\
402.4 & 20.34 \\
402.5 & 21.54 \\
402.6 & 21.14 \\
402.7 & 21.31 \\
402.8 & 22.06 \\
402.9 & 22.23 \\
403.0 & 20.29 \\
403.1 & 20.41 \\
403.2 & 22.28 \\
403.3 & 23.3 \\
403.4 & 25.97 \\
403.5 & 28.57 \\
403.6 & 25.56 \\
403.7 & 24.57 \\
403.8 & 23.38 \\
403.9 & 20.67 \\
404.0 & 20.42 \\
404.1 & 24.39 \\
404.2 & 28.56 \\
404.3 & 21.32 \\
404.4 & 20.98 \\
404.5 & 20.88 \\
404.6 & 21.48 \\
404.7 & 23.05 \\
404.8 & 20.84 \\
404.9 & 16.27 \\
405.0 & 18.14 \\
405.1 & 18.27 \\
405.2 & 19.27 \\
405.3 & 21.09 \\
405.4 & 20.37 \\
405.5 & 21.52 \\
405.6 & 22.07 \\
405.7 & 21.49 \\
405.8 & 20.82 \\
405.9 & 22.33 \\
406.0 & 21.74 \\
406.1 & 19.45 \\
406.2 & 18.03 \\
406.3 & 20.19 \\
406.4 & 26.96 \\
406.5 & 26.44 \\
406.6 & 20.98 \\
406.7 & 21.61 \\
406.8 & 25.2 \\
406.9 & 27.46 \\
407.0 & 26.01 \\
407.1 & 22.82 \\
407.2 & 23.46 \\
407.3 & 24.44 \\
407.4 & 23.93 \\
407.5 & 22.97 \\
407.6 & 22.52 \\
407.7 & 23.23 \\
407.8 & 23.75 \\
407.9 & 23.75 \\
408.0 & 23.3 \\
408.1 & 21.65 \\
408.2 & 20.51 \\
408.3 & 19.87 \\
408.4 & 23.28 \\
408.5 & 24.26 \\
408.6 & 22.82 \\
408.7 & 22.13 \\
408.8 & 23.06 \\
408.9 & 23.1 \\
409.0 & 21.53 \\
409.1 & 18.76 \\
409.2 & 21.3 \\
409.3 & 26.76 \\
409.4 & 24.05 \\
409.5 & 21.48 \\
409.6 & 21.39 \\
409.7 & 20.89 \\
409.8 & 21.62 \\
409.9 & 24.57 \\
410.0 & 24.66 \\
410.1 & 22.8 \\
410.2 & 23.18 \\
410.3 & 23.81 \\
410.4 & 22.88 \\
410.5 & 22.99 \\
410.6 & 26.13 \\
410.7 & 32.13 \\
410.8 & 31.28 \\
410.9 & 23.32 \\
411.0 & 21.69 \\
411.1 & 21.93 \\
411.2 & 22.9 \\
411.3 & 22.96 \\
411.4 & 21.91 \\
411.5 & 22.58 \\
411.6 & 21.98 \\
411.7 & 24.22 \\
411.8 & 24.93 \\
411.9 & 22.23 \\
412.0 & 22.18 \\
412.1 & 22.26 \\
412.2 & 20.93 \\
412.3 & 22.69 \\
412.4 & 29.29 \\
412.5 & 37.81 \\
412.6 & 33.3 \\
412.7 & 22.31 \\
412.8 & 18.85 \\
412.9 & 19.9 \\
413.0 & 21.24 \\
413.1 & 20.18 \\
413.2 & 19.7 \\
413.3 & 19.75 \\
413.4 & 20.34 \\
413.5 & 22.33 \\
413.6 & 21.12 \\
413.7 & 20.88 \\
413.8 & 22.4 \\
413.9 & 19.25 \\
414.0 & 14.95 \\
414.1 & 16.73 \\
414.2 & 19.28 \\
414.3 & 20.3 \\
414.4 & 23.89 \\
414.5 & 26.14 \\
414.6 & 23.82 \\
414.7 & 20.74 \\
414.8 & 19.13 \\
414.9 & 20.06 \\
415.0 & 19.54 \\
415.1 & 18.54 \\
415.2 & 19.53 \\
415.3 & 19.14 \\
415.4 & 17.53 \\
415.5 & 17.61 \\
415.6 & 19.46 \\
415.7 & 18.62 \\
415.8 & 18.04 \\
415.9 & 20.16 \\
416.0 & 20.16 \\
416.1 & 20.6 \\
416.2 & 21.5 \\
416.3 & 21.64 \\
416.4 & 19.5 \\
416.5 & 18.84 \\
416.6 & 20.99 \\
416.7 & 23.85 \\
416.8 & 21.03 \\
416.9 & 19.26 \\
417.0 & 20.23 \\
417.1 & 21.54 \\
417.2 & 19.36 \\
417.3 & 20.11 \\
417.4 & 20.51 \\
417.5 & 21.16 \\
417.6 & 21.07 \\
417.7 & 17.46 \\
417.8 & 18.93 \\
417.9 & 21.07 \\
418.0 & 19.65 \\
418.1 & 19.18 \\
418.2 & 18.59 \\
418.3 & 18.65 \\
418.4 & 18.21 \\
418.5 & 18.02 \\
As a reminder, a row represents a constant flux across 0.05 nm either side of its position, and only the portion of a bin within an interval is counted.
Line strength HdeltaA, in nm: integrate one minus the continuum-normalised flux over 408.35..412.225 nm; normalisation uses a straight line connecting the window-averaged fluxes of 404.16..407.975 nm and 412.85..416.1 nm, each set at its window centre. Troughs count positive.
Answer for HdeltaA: -0.399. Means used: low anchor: 22.2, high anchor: 20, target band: 23.3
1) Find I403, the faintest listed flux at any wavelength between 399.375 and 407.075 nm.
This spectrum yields 16.27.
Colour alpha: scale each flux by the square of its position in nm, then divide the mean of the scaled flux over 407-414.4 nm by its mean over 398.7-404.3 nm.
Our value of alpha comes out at 1.08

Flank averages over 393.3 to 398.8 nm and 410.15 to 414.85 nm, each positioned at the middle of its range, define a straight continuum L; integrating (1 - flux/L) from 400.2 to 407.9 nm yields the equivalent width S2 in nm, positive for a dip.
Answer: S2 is 0.248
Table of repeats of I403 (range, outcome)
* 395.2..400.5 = 16.6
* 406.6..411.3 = 18.76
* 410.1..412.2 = 20.93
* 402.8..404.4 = 20.29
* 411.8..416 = 14.95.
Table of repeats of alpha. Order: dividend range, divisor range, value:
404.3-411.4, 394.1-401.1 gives 1.07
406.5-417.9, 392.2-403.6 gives 1.07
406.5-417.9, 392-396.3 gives 1.04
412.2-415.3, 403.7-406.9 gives 1.04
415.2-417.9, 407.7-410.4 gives 0.91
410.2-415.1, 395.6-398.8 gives 1.12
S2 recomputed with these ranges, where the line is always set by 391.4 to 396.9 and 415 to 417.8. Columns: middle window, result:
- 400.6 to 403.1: 0.13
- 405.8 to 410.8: -0.48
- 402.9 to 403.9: -0.08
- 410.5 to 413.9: -0.49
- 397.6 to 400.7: 0.08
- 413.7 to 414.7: -0.03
